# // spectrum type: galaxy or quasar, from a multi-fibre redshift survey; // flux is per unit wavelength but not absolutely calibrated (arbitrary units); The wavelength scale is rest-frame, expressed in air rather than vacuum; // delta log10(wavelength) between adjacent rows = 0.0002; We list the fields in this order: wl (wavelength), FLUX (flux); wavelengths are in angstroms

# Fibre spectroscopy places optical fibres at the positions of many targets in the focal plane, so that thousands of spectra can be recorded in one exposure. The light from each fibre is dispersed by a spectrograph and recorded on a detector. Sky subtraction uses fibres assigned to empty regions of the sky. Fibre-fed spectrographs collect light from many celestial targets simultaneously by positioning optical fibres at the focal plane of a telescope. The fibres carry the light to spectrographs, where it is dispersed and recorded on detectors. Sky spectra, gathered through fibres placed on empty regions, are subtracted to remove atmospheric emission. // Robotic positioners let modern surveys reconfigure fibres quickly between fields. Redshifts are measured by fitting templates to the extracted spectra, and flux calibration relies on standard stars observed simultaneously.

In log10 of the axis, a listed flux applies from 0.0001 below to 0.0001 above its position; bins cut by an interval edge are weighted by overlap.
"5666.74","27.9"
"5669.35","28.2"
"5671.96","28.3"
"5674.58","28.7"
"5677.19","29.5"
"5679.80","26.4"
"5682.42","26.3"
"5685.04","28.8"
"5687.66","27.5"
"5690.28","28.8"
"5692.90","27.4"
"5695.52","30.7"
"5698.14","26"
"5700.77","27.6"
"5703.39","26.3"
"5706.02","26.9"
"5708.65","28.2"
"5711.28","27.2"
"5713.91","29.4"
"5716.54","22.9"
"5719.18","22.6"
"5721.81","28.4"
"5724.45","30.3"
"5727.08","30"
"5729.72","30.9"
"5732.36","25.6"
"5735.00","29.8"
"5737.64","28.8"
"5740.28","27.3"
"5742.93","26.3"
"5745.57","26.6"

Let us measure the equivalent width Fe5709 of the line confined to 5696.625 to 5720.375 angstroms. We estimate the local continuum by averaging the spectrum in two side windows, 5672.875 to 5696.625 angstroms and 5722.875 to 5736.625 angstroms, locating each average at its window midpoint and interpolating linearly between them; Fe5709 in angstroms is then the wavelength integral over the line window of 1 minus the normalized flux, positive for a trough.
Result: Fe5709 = 2.0 angstroms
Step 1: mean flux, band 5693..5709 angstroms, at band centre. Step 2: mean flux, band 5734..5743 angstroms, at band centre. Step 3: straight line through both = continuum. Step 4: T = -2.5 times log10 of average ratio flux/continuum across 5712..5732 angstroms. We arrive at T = 0.011 mag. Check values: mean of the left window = 27.6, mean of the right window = 28.2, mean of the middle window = 27.7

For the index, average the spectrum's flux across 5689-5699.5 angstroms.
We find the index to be 28.2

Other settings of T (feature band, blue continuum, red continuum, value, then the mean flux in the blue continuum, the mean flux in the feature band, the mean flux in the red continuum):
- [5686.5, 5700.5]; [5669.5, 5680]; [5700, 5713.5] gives -0.010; 28.4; 28.1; 27.4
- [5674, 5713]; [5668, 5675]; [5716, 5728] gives 0.000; 28.3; 27.8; 27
